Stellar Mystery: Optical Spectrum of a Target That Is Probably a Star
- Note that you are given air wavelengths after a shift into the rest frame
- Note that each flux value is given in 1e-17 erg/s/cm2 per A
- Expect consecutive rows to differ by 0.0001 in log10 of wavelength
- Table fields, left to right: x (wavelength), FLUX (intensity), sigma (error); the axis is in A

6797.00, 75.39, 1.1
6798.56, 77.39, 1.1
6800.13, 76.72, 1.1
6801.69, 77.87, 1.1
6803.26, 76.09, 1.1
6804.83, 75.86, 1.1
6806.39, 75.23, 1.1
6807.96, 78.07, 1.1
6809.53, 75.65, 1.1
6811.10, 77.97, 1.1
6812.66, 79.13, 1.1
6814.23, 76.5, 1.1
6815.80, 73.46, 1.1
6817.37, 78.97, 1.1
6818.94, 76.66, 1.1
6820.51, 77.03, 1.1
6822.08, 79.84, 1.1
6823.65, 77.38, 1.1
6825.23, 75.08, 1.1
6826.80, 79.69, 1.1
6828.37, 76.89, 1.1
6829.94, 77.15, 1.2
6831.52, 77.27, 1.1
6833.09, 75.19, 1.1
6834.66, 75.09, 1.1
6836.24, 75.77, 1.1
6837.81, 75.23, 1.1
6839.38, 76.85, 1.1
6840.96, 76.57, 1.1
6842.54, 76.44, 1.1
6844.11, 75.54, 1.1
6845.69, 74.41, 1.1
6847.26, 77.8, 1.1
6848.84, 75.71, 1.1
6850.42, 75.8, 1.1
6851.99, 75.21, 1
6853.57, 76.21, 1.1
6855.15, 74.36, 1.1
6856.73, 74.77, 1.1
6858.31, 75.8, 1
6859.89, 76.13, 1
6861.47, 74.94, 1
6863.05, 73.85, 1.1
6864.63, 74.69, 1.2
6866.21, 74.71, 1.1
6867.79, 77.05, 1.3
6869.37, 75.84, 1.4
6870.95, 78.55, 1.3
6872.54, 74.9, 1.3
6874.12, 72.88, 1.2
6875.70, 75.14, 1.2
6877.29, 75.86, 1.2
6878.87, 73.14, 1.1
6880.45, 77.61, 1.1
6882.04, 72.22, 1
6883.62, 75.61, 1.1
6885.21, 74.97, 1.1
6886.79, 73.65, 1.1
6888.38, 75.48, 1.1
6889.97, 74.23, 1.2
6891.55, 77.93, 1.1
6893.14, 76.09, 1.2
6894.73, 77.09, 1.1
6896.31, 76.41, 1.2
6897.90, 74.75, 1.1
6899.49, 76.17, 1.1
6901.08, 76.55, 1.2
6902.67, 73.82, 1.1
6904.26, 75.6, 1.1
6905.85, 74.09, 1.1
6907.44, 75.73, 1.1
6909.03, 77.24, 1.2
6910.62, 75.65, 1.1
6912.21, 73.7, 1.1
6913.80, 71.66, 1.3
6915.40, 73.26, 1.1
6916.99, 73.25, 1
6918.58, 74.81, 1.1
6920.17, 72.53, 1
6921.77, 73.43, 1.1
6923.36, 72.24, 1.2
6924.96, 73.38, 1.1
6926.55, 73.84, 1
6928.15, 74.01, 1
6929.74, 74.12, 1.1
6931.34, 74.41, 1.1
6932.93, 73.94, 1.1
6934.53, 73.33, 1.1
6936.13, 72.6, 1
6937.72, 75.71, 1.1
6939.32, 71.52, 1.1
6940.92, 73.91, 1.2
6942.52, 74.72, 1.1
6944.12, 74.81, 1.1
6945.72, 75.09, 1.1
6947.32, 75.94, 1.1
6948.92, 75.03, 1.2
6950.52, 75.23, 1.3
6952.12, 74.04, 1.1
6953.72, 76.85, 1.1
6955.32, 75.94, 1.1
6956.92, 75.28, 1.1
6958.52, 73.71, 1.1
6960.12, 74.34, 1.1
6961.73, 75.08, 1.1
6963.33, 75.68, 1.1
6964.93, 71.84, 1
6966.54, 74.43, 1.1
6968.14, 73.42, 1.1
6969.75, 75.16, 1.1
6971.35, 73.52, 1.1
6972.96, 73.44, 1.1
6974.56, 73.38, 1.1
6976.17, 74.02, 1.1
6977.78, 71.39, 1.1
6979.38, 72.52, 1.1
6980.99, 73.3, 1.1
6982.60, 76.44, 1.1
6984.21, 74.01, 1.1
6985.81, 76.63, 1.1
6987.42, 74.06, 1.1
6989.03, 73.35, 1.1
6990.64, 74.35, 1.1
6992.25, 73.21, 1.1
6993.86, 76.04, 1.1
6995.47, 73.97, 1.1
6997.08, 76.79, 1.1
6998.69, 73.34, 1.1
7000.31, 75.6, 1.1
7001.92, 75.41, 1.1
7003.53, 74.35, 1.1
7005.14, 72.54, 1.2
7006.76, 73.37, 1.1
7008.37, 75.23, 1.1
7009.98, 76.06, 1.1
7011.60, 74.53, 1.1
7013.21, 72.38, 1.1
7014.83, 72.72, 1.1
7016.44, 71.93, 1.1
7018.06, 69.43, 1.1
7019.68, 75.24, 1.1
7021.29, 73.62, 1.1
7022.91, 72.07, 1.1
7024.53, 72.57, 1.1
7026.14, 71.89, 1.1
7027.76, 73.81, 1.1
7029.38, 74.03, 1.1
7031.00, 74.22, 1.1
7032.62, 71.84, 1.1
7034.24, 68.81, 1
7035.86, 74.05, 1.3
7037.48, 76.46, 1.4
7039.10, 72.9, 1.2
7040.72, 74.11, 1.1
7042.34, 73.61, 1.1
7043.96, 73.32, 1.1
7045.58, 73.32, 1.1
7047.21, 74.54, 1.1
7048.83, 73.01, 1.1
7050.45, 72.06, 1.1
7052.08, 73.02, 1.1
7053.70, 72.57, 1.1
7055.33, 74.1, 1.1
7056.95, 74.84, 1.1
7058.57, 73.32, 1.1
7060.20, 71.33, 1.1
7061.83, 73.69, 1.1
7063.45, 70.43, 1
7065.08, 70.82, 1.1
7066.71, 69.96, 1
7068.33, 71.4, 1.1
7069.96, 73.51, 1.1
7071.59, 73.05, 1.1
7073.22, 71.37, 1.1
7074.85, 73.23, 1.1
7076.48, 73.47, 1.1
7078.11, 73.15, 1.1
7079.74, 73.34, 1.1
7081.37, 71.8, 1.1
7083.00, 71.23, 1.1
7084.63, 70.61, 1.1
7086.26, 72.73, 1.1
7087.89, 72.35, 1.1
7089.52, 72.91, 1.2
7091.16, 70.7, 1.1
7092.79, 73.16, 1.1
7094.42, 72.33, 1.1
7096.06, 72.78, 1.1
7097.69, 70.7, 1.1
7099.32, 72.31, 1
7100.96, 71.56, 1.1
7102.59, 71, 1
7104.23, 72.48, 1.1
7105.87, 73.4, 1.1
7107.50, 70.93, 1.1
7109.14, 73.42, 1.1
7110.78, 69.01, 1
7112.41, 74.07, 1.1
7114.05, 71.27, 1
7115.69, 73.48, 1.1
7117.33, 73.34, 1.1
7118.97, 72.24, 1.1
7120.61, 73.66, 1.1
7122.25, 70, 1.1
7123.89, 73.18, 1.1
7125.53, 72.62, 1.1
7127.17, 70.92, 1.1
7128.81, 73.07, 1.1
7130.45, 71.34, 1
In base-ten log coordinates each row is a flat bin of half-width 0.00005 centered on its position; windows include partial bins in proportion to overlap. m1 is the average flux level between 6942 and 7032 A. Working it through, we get 74.1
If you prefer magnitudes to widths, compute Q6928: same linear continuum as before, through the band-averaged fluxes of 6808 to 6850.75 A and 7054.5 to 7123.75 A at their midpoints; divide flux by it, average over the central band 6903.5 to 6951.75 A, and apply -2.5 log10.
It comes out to 0.01 mag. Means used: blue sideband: 76.7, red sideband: 72.3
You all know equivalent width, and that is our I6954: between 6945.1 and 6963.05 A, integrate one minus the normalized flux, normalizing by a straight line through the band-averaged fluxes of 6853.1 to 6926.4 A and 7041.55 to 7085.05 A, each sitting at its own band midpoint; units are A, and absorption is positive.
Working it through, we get -0.26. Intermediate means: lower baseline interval 74.9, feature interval 75.2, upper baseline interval 72.6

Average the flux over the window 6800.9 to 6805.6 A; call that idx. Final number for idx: 76.6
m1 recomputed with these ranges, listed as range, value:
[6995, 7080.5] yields 73.2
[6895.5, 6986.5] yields 74.3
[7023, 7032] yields 73.2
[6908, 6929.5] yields 73.8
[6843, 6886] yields 75.3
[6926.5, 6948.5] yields 74.1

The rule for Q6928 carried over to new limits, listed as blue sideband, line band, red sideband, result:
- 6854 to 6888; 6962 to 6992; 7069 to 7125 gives -0.003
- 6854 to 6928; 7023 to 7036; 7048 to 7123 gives 0.007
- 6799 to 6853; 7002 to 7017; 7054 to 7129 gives -0.003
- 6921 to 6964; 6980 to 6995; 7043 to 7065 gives -0.011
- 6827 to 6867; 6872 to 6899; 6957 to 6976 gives 0.000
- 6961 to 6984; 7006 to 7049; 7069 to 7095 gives -0.003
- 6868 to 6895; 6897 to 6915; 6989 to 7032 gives 0.002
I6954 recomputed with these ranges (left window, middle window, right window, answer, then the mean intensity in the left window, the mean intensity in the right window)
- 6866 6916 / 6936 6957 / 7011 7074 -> -0.1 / 75.2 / 72.8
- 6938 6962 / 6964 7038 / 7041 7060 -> 0.4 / 74.8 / 73.4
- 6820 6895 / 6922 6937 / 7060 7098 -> 0.2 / 75.8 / 72.1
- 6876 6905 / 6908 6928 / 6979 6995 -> 0.4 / 75.4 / 74.4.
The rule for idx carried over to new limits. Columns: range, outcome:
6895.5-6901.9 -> 76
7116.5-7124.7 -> 72.5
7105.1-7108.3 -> 72.3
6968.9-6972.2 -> 74.2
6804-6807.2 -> 75.6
